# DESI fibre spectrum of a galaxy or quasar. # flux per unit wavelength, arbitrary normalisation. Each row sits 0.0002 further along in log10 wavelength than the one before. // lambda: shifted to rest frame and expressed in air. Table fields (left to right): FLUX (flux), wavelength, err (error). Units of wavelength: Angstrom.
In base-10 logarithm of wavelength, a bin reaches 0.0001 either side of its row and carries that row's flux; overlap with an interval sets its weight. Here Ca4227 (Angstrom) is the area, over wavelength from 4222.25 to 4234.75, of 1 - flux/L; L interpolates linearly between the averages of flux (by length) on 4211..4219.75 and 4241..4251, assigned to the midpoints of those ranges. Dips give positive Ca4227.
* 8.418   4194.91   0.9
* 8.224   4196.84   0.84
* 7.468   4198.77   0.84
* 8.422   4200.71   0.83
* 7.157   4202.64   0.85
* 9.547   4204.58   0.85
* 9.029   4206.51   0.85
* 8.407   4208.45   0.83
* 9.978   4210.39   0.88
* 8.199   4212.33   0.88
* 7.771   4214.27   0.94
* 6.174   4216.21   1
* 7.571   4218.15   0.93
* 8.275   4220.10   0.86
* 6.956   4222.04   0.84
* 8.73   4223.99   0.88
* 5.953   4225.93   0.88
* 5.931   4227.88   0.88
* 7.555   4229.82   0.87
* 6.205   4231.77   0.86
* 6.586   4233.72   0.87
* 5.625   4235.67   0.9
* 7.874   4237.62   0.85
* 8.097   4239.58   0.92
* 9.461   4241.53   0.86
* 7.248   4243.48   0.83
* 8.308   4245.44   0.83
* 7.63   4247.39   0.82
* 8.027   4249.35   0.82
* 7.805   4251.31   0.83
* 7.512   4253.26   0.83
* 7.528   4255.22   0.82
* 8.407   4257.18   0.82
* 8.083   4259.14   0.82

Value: 1.53 Angstrom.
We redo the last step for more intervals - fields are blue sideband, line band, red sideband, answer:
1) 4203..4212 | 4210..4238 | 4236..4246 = 4.3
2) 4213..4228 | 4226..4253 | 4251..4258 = 0.7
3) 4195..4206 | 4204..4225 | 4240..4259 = -0.1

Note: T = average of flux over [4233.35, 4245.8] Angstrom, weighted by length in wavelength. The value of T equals 7.61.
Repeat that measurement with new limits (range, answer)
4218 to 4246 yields 7.34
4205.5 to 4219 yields 8.17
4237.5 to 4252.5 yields 8.06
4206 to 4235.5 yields 7.48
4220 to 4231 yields 7.14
